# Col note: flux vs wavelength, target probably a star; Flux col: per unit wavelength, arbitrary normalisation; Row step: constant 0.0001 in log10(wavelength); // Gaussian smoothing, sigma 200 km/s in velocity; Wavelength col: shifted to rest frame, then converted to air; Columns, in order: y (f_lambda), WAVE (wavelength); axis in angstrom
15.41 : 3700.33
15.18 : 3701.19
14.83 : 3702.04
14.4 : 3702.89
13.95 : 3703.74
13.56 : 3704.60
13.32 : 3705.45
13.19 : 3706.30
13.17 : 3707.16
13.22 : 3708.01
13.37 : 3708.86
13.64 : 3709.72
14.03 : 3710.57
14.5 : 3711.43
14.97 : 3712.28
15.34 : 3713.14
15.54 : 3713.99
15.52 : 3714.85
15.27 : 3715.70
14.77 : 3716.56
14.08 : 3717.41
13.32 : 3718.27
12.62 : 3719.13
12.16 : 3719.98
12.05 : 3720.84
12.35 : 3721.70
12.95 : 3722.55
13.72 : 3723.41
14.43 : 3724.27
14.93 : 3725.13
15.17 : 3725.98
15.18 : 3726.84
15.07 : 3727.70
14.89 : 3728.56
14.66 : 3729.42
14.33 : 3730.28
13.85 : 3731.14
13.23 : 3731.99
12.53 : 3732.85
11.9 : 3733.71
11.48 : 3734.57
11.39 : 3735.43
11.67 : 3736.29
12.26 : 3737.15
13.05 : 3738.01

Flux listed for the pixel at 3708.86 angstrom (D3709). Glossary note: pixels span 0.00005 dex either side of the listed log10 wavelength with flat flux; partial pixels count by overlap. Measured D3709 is 13.37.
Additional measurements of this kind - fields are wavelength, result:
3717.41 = 14.08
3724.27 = 14.43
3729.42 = 14.66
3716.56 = 14.77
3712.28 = 14.97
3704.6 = 13.56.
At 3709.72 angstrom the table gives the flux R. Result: 13.64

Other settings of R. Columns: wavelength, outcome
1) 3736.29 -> 11.67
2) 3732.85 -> 12.53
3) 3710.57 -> 14.03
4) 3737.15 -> 12.26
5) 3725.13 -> 14.93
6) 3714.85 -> 15.52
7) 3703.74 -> 13.95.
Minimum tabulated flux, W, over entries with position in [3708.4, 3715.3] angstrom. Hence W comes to 13.37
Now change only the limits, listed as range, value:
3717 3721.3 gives 12.05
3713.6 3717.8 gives 14.08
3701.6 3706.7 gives 13.19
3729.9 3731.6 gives 13.85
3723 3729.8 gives 13.72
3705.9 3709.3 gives 13.17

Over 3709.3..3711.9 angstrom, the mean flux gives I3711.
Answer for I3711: 14.1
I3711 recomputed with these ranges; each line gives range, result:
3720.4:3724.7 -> 13.1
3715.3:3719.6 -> 14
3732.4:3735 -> 12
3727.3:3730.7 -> 14.7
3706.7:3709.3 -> 13.2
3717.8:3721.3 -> 12.5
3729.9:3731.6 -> 14.1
